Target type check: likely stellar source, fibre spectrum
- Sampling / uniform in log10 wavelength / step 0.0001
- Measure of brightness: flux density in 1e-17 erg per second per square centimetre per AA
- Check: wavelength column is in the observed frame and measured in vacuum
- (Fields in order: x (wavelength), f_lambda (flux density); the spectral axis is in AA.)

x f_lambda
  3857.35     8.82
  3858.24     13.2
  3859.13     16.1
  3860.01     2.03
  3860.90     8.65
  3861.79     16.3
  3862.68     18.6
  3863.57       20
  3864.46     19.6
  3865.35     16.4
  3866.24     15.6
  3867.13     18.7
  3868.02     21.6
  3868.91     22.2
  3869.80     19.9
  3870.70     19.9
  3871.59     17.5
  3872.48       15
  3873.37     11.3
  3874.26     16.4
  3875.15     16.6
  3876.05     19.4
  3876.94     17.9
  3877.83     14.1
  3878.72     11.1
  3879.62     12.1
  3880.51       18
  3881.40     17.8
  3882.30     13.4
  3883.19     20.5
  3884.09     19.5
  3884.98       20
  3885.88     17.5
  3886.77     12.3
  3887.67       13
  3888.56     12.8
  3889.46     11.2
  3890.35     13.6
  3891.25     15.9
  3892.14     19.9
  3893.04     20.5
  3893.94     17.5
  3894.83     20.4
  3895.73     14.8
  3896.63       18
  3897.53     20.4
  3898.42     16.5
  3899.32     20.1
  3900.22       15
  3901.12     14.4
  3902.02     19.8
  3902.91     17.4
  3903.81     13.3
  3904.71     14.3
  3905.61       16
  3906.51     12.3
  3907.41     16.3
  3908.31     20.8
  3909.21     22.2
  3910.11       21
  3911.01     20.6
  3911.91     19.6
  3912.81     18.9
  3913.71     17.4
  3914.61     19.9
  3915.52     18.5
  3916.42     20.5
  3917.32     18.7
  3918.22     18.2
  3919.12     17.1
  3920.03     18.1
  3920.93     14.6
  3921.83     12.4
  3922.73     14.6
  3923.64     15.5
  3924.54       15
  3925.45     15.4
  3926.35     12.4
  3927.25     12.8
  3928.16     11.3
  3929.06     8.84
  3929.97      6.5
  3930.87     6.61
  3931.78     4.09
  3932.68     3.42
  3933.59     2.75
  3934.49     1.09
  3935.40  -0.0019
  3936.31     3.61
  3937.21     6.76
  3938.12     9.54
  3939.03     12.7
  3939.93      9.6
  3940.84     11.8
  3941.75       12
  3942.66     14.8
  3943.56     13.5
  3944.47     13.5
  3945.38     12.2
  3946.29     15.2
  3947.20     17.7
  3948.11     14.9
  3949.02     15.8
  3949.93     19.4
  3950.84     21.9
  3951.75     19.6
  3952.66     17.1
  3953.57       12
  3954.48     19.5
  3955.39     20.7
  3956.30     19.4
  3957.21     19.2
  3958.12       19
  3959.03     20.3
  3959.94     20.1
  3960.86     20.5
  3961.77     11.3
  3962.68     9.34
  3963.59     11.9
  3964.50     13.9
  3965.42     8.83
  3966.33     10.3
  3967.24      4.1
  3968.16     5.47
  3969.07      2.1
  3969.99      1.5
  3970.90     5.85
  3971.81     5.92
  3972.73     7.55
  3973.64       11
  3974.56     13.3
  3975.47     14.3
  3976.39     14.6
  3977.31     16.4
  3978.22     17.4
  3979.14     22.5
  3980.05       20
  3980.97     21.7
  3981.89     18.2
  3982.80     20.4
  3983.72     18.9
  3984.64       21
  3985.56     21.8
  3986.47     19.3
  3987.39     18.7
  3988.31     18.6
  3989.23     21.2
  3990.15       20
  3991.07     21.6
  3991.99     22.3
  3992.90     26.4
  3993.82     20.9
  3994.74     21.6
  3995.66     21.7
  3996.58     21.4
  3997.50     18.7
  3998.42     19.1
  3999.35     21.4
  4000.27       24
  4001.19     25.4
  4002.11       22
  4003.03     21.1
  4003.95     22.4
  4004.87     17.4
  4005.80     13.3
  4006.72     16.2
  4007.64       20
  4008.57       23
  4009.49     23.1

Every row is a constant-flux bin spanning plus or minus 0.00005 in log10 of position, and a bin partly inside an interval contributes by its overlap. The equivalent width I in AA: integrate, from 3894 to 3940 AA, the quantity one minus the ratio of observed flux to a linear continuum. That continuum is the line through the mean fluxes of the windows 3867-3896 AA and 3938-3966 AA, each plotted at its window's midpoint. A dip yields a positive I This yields 5.6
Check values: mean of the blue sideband 16.7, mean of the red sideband 15.4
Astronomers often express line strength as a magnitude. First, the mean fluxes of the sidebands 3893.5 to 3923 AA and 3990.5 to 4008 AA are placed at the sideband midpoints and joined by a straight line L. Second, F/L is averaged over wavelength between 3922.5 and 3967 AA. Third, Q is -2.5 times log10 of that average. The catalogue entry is 0.43 mag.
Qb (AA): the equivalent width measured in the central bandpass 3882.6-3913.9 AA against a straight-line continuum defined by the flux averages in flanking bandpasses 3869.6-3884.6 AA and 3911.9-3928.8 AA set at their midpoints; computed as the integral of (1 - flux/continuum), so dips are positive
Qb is -1.74 AA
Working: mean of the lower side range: 16.5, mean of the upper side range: 16.2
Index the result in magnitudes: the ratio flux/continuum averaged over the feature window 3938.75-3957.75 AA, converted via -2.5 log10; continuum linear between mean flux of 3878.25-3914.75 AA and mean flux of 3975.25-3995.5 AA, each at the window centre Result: 0.18 mag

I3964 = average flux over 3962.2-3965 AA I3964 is 11.7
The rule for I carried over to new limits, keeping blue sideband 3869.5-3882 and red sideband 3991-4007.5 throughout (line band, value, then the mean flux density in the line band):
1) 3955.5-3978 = 8.59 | 12.1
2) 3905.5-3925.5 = 0.04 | 17.6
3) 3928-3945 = 9.68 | 7.99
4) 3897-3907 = 0.47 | 16.3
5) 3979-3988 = 0.07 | 20.1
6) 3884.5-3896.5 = 0.39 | 16.2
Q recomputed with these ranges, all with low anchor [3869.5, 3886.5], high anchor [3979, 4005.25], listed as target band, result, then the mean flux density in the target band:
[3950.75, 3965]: 0.15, 17.1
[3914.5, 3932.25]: 0.30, 13.9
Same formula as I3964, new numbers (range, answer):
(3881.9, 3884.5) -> 17.8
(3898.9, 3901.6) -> 16.5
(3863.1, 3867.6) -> 18.1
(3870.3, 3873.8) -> 15.9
